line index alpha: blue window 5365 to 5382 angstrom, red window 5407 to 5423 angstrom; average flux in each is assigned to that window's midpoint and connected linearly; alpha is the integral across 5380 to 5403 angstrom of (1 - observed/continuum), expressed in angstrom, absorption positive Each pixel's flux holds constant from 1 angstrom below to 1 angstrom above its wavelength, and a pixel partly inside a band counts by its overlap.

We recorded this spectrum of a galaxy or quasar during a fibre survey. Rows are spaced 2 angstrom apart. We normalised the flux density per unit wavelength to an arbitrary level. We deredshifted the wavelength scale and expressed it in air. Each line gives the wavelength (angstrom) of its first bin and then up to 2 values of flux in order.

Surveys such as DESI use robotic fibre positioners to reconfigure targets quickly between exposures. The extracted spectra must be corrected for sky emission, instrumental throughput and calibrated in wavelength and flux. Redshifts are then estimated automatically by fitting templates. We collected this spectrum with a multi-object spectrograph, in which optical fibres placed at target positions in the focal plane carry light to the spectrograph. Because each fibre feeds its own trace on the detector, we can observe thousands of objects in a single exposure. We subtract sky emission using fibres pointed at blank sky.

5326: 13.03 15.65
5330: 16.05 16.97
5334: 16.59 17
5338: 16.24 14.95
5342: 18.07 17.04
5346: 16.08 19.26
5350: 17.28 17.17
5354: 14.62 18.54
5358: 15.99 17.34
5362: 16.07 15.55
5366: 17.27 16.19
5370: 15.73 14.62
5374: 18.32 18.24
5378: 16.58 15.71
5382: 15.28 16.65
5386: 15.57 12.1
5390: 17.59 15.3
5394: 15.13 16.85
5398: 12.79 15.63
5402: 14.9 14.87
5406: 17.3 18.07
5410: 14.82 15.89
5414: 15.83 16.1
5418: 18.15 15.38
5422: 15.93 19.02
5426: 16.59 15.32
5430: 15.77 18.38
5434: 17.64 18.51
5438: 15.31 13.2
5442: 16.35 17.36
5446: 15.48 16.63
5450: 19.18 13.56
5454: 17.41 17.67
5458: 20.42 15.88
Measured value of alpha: 1.6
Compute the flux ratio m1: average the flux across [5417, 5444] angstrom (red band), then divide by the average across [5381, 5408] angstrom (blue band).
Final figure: 1.07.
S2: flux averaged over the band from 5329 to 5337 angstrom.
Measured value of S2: 16.7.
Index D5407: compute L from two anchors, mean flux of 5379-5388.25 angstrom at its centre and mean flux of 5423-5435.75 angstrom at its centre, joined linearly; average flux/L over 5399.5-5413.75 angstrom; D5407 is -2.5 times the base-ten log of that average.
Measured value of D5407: 0.02 mag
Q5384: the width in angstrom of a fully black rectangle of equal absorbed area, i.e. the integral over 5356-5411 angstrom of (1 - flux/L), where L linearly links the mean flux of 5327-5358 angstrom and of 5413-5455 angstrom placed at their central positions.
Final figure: 2.17 angstrom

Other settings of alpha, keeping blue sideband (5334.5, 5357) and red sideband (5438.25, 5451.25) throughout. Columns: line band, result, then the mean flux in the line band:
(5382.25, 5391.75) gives 0.7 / 15.4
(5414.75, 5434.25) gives -0.5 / 16.8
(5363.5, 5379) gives 0.1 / 16.6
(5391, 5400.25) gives 0.8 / 15.1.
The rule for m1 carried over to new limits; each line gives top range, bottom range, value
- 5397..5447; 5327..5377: 0.97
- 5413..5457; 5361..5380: 1.01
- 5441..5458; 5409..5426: 1.03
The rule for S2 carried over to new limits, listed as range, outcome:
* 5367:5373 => 15.5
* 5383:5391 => 15.5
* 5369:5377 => 16.7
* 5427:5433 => 16.5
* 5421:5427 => 17.2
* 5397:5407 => 15.1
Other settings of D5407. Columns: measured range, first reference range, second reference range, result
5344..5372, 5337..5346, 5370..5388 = -0.02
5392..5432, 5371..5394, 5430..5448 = 0.01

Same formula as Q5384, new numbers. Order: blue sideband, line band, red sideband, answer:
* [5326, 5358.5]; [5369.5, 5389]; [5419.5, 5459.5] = 0.9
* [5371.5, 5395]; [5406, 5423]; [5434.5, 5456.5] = -0.2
